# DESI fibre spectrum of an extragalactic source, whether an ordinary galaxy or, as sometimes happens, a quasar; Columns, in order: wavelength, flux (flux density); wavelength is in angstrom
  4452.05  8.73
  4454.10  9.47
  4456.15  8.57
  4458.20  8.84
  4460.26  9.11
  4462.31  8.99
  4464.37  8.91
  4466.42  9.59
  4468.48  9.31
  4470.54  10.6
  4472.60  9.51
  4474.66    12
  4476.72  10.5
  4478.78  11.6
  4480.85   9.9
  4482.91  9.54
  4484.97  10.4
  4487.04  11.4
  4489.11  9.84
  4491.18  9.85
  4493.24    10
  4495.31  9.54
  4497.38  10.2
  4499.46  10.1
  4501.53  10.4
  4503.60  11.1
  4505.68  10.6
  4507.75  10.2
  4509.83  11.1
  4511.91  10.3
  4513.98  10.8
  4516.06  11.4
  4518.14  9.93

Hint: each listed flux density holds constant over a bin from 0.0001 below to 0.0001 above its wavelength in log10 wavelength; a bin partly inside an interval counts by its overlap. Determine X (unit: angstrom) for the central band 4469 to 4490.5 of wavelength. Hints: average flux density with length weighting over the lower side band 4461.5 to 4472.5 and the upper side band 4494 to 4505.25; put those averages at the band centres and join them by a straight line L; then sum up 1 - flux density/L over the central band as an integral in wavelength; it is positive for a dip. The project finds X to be -1.5 angstrom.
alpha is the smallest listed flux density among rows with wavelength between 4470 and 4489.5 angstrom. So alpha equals 9.51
